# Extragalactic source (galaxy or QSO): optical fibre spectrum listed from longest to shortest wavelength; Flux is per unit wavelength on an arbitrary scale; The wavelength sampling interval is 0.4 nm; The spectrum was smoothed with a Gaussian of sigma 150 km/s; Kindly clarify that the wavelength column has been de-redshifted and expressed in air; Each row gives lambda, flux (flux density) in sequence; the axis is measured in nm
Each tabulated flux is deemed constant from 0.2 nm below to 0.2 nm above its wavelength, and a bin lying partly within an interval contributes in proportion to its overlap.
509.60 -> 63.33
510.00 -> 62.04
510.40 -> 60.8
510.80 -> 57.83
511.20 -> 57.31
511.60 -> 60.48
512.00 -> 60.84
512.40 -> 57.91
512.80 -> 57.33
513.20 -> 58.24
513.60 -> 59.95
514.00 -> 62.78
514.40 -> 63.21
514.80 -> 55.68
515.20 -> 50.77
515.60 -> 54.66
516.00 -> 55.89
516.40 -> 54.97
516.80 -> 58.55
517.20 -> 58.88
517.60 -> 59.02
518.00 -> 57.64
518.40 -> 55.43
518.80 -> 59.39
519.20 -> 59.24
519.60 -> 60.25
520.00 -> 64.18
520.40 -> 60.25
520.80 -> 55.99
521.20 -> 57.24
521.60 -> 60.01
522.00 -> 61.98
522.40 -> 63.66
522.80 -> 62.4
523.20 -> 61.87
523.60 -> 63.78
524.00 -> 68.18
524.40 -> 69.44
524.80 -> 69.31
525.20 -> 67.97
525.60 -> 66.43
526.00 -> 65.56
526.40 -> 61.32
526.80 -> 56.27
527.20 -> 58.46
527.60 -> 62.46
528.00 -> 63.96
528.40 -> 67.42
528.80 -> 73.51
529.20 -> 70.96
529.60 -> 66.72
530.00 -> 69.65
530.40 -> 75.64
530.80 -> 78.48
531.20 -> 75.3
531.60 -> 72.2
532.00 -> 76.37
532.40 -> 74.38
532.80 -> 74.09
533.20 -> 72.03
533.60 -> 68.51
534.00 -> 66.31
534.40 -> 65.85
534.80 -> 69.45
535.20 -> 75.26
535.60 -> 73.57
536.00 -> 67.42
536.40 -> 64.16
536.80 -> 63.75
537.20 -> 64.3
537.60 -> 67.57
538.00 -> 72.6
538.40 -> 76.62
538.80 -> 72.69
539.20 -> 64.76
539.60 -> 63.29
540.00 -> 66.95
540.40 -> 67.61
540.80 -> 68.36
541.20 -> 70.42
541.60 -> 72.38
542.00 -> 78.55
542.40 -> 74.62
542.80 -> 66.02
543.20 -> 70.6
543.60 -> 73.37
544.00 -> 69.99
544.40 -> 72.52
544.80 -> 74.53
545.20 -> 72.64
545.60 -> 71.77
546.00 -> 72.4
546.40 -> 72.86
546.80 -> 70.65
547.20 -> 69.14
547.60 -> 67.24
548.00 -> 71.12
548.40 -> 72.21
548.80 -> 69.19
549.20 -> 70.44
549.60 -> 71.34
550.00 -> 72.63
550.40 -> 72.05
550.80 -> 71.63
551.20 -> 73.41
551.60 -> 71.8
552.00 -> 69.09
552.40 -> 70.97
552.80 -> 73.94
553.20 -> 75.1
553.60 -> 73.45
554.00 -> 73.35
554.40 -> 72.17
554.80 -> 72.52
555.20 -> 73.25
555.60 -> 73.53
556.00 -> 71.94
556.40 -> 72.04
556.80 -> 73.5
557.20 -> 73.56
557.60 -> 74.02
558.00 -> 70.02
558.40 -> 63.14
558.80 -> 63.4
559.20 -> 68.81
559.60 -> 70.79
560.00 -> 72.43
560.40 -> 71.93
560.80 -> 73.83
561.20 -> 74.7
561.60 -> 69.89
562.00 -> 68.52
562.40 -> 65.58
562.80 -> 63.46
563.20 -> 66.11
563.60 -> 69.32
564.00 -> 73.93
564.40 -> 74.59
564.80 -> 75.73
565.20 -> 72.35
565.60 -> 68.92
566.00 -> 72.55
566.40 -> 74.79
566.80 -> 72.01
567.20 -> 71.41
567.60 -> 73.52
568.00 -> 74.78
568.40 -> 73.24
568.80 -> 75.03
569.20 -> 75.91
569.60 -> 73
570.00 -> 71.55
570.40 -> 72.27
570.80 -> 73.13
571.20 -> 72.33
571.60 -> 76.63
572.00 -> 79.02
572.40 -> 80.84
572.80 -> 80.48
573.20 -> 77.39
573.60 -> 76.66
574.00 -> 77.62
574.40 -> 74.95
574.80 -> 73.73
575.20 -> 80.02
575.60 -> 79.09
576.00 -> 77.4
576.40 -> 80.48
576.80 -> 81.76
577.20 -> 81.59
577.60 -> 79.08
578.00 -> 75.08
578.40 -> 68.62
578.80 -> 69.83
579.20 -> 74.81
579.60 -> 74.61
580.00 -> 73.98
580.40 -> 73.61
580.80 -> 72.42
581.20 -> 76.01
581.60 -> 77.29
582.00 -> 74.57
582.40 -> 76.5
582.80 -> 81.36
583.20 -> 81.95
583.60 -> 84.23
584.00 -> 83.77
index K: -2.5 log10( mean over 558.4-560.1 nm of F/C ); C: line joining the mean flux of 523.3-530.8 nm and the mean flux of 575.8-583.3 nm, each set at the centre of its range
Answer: 0.07 mag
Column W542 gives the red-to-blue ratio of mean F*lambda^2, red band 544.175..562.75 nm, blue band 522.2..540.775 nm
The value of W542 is 1.1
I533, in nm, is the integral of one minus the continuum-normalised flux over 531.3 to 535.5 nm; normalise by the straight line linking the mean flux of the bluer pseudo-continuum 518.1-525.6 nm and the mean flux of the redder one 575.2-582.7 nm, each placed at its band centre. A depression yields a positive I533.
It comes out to -0.419 nm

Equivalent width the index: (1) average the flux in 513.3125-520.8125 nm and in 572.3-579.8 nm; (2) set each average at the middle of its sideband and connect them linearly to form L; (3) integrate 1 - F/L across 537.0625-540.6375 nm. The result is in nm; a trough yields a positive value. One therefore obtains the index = -0.18 nm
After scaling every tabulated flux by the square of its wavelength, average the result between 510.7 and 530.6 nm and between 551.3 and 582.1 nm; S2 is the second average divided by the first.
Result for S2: 1.41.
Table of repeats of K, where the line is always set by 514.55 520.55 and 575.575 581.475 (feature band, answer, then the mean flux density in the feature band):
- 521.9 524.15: -0.08 mag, 63.6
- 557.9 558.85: 0.07 mag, 65.4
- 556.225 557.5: -0.06 mag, 73.1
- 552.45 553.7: -0.09 mag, 73.8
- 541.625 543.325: -0.12 mag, 72.5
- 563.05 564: 0.03 mag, 69.1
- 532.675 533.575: -0.16 mag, 72.1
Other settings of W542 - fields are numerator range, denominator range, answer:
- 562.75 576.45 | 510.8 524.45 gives 1.52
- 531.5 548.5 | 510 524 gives 1.30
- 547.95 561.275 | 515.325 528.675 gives 1.32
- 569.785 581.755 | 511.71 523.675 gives 1.59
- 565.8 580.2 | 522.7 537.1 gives 1.29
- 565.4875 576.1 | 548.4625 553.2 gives 1.13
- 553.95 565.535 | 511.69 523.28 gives 1.41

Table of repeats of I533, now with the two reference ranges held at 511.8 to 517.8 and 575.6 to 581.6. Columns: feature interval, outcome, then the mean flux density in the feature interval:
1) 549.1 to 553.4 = -0.25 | 72.1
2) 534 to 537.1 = -0.22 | 68.2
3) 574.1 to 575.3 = -0.02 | 76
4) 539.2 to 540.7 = -0.02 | 66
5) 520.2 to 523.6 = -0.04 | 60.6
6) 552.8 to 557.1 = -0.25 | 73.1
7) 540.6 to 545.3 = -0.44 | 72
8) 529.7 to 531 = -0.24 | 74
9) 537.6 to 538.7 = -0.15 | 73.2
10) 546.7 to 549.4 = -0.11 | 70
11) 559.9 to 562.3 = -0.02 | 71.6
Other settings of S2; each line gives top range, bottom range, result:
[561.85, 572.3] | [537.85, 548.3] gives 1.11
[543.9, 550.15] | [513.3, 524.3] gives 1.33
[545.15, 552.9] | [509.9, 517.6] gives 1.40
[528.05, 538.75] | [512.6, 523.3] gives 1.28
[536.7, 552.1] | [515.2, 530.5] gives 1.23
